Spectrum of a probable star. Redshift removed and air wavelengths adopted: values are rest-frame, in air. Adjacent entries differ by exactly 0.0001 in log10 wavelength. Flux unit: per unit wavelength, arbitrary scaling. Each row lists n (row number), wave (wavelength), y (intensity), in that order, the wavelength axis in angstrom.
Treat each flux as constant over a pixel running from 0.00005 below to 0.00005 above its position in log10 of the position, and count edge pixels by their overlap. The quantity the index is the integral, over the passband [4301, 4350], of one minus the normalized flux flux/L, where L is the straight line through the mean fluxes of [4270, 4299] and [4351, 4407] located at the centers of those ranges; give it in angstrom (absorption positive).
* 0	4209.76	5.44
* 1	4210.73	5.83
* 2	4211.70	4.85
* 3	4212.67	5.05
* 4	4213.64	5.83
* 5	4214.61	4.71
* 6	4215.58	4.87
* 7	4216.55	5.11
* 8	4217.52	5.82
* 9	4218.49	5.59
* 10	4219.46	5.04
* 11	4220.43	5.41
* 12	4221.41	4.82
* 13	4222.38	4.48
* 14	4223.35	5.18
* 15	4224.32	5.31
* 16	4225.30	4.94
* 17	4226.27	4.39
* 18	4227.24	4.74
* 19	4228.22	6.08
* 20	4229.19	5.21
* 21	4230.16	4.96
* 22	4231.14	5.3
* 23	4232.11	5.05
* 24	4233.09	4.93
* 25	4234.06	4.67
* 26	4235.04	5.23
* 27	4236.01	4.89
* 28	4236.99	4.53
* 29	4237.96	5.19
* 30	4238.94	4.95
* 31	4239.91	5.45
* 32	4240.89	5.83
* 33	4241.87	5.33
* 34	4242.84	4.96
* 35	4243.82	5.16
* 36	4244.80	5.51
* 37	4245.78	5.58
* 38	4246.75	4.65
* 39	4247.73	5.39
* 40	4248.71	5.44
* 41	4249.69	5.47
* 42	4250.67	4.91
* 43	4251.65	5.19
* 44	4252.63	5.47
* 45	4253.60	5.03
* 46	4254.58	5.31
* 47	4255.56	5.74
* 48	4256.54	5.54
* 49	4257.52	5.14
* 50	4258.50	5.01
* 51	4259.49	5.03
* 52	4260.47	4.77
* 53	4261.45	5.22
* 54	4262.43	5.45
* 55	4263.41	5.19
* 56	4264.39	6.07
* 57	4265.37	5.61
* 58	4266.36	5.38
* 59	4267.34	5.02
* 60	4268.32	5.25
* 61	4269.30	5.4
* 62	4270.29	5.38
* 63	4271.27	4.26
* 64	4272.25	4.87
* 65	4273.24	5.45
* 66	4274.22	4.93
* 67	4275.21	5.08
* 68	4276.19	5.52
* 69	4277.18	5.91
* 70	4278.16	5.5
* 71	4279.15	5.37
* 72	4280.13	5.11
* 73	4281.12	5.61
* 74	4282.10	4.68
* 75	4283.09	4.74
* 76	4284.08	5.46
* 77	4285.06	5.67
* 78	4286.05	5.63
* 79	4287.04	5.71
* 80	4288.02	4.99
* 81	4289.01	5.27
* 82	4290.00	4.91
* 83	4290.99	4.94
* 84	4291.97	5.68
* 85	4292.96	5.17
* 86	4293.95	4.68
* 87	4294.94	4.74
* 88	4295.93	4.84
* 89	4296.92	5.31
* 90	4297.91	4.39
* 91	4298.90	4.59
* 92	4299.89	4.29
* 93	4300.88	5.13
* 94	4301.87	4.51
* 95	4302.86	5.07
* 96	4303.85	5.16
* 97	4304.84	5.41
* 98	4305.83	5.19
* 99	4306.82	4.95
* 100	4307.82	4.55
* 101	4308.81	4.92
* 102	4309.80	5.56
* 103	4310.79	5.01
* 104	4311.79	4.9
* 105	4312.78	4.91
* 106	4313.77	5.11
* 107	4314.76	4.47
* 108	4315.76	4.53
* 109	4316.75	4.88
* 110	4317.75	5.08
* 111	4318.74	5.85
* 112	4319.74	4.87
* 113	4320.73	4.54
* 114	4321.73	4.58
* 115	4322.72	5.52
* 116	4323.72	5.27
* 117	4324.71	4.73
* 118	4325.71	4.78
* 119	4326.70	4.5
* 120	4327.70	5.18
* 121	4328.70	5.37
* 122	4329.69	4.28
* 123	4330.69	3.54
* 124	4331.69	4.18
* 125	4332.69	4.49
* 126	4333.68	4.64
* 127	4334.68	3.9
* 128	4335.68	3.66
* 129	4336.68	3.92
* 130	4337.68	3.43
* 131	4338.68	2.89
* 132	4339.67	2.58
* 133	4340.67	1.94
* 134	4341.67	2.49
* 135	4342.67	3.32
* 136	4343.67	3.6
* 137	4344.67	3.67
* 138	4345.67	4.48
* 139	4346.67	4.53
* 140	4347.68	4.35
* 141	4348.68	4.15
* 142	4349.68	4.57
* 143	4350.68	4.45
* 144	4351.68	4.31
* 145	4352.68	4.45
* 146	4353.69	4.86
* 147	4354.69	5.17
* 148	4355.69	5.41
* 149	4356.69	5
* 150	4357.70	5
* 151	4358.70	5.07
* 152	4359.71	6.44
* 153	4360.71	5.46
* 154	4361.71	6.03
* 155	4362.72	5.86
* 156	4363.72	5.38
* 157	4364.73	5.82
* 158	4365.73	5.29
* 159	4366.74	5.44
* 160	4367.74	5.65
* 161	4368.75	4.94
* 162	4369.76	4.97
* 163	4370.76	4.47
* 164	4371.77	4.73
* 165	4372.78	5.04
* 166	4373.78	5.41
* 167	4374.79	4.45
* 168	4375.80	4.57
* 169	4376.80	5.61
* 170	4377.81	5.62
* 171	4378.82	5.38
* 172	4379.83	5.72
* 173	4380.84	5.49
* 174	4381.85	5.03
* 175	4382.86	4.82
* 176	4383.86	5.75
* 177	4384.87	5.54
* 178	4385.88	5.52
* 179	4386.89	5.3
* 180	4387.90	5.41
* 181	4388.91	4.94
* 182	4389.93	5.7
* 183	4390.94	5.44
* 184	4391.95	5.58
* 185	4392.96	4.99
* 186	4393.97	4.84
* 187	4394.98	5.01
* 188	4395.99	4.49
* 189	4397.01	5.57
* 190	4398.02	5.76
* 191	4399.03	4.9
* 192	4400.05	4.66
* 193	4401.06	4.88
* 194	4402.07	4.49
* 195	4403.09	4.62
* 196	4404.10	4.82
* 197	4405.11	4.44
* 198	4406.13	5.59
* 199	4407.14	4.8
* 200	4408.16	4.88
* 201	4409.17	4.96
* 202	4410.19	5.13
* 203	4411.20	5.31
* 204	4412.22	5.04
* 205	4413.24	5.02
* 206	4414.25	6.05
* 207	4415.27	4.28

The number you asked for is 6.7 angstrom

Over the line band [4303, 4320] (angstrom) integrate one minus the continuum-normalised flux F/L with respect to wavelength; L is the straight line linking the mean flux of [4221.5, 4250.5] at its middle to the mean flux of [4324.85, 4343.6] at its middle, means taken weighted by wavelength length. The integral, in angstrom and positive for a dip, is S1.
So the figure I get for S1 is -3.6 angstrom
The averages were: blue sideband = 5.12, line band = 5.02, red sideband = 3.85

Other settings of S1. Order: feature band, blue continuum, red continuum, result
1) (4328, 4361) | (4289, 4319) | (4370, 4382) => 5.4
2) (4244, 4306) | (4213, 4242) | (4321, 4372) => -3.6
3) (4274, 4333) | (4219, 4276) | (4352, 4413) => 2.0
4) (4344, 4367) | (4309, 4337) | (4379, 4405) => -0.3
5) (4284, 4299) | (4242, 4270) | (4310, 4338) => -0.5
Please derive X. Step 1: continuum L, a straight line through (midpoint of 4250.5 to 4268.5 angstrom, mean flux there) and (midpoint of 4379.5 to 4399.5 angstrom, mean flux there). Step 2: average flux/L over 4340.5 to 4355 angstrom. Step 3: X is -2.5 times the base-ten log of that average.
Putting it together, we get 0.29 mag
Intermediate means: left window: 5.29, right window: 5.29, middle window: 4.05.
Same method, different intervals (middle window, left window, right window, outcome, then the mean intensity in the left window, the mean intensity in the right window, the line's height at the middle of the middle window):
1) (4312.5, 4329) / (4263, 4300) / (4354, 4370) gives 0.076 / 5.18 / 5.43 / 5.3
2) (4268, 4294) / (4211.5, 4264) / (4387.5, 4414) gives -0.021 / 5.17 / 5.06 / 5.14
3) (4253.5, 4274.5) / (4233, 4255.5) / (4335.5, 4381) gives -0.027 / 5.19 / 4.68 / 5.1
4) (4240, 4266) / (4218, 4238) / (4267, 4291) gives -0.036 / 5.04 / 5.23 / 5.14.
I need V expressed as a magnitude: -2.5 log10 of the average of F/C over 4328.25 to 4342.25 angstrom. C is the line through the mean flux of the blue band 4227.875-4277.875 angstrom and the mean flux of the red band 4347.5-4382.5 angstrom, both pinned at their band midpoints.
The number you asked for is 0.37 mag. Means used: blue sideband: 5.23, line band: 3.66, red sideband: 5.14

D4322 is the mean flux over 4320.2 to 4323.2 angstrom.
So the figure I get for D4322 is 4.88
